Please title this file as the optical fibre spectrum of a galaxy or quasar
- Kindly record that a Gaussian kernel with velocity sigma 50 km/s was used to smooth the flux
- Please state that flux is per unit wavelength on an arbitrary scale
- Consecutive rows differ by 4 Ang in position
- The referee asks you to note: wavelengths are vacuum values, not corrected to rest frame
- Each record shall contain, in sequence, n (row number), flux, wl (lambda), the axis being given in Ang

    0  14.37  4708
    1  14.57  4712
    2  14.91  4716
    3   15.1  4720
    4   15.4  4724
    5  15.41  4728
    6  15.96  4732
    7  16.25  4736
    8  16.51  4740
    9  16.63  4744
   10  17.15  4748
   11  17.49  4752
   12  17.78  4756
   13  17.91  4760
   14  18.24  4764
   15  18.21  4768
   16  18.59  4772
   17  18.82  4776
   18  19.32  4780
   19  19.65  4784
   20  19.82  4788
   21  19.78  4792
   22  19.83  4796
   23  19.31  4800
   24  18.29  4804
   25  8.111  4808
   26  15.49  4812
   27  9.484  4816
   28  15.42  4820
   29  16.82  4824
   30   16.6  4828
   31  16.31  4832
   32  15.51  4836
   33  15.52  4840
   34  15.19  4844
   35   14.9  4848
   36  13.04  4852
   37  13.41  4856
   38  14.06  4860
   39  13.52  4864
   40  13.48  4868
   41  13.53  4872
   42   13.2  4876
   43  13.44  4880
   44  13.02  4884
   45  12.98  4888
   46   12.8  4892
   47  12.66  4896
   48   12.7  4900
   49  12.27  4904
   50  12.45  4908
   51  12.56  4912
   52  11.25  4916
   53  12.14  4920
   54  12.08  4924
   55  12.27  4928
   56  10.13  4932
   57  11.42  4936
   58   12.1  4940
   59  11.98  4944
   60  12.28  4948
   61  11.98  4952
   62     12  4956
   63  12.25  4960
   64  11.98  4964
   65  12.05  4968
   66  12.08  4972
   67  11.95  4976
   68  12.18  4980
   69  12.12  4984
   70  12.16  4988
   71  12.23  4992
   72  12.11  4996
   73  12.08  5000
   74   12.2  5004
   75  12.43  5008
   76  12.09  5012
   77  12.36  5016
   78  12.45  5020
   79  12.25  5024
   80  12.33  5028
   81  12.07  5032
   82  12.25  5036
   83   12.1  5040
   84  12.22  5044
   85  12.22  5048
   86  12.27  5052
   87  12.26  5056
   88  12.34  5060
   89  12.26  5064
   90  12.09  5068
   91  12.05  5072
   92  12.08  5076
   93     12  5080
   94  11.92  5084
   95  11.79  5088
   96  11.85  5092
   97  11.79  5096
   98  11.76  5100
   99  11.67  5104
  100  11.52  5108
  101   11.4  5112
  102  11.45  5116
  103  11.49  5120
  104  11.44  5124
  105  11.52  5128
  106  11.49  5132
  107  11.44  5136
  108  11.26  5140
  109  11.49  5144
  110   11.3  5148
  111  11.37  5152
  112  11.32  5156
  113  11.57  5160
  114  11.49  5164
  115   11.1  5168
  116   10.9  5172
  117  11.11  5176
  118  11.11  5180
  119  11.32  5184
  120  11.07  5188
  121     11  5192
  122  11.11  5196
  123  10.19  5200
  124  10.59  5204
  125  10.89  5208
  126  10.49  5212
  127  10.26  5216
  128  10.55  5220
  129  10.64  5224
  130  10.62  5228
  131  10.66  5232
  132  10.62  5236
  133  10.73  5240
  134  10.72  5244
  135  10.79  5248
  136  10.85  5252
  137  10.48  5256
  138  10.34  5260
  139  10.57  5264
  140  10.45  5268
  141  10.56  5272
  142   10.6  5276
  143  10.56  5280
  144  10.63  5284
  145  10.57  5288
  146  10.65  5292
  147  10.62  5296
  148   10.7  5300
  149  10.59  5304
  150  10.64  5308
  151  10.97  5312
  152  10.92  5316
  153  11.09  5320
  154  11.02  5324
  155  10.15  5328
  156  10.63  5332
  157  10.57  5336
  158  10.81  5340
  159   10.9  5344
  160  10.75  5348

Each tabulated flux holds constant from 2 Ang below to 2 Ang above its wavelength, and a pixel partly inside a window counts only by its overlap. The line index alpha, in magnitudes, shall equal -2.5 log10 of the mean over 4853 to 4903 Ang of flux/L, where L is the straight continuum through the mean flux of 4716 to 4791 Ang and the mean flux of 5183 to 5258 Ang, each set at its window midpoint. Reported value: 0.18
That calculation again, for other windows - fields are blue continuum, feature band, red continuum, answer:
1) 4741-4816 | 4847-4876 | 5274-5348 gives 0.21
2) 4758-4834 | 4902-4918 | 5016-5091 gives 0.23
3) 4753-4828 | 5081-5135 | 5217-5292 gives 0.10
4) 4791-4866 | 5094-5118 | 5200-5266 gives 0.04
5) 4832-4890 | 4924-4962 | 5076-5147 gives 0.12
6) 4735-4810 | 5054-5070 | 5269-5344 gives 0.14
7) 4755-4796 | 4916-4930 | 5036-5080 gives 0.27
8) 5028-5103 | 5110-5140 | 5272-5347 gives 0.03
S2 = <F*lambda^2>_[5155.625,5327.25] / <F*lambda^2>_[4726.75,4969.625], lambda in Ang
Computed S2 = 0.9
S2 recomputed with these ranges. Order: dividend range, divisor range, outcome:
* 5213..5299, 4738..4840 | 0.75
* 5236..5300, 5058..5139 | 0.96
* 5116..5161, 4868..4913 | 0.98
